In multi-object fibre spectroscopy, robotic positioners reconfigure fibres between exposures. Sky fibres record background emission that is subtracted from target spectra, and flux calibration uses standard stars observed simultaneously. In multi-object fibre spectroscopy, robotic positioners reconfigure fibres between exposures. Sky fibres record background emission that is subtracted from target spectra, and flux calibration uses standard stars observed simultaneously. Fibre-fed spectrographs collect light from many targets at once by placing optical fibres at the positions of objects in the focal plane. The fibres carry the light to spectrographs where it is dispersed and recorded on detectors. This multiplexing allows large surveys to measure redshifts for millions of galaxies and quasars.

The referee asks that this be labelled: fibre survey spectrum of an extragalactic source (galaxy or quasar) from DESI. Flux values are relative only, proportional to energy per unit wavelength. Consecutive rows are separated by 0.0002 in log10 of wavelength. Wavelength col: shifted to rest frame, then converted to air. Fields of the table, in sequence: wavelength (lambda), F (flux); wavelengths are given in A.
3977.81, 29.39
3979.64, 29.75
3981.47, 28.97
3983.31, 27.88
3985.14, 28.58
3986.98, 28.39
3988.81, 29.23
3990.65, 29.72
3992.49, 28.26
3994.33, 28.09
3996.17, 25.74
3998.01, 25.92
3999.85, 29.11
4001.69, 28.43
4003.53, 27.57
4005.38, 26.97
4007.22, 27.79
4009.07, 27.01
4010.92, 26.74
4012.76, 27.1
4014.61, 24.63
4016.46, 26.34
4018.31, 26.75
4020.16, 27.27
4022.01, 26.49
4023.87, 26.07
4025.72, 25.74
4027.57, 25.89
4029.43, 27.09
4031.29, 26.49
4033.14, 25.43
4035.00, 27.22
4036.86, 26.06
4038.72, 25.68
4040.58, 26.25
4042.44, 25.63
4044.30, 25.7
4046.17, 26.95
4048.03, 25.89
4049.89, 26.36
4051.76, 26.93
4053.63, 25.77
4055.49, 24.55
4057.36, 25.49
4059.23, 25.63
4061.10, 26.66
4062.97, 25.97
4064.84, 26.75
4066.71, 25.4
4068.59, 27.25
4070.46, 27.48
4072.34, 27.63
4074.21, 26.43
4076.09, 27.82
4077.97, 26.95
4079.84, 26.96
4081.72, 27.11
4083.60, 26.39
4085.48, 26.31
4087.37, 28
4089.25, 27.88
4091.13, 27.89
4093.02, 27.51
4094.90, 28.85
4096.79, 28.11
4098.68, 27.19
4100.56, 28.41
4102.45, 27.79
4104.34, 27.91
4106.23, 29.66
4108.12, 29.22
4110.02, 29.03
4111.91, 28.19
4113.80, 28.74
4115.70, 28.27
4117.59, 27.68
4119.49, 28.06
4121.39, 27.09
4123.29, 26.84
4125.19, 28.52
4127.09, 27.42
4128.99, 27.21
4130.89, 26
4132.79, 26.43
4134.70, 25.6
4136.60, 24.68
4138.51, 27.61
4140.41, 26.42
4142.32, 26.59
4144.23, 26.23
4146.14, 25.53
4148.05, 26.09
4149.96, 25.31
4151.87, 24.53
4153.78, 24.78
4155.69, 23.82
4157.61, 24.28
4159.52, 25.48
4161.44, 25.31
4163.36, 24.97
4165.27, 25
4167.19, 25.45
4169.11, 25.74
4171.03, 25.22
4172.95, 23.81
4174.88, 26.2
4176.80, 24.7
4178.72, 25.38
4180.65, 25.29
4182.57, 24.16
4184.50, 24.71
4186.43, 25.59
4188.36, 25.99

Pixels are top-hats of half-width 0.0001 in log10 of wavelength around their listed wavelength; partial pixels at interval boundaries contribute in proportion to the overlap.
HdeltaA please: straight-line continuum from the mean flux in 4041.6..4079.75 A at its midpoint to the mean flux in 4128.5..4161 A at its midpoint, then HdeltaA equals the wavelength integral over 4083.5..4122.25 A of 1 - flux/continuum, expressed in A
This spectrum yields -3.0 A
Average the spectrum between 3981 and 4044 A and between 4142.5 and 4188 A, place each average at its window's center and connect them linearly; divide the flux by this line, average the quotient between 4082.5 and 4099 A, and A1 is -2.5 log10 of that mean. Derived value -0.06 mag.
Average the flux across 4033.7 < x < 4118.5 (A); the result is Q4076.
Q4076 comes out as 27.1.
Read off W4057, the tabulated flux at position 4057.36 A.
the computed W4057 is 25.49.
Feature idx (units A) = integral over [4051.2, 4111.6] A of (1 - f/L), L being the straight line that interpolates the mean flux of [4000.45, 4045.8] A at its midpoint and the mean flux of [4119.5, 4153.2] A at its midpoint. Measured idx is -1.8 A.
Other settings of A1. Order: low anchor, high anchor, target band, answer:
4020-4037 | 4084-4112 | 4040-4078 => 0.03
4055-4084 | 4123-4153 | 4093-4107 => -0.07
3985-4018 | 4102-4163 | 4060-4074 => 0.02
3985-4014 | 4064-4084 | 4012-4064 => 0.05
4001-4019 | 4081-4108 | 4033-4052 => 0.04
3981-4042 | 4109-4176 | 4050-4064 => 0.04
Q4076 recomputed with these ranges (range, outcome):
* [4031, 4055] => 26.2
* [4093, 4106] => 28.1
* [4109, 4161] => 26.5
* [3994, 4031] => 26.8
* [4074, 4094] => 27.2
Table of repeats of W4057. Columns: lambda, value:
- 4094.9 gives 28.85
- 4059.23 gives 25.63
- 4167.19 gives 25.45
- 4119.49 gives 28.06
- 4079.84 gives 26.96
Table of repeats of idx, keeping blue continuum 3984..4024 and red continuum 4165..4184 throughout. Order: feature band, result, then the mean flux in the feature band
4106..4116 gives -1.1 A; 28.8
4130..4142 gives -0.3 A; 26.1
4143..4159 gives 0.2 A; 25.1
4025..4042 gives 0.5 A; 26.2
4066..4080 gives -0.3 A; 27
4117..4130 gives -0.9 A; 27.5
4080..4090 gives -0.3 A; 27.1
